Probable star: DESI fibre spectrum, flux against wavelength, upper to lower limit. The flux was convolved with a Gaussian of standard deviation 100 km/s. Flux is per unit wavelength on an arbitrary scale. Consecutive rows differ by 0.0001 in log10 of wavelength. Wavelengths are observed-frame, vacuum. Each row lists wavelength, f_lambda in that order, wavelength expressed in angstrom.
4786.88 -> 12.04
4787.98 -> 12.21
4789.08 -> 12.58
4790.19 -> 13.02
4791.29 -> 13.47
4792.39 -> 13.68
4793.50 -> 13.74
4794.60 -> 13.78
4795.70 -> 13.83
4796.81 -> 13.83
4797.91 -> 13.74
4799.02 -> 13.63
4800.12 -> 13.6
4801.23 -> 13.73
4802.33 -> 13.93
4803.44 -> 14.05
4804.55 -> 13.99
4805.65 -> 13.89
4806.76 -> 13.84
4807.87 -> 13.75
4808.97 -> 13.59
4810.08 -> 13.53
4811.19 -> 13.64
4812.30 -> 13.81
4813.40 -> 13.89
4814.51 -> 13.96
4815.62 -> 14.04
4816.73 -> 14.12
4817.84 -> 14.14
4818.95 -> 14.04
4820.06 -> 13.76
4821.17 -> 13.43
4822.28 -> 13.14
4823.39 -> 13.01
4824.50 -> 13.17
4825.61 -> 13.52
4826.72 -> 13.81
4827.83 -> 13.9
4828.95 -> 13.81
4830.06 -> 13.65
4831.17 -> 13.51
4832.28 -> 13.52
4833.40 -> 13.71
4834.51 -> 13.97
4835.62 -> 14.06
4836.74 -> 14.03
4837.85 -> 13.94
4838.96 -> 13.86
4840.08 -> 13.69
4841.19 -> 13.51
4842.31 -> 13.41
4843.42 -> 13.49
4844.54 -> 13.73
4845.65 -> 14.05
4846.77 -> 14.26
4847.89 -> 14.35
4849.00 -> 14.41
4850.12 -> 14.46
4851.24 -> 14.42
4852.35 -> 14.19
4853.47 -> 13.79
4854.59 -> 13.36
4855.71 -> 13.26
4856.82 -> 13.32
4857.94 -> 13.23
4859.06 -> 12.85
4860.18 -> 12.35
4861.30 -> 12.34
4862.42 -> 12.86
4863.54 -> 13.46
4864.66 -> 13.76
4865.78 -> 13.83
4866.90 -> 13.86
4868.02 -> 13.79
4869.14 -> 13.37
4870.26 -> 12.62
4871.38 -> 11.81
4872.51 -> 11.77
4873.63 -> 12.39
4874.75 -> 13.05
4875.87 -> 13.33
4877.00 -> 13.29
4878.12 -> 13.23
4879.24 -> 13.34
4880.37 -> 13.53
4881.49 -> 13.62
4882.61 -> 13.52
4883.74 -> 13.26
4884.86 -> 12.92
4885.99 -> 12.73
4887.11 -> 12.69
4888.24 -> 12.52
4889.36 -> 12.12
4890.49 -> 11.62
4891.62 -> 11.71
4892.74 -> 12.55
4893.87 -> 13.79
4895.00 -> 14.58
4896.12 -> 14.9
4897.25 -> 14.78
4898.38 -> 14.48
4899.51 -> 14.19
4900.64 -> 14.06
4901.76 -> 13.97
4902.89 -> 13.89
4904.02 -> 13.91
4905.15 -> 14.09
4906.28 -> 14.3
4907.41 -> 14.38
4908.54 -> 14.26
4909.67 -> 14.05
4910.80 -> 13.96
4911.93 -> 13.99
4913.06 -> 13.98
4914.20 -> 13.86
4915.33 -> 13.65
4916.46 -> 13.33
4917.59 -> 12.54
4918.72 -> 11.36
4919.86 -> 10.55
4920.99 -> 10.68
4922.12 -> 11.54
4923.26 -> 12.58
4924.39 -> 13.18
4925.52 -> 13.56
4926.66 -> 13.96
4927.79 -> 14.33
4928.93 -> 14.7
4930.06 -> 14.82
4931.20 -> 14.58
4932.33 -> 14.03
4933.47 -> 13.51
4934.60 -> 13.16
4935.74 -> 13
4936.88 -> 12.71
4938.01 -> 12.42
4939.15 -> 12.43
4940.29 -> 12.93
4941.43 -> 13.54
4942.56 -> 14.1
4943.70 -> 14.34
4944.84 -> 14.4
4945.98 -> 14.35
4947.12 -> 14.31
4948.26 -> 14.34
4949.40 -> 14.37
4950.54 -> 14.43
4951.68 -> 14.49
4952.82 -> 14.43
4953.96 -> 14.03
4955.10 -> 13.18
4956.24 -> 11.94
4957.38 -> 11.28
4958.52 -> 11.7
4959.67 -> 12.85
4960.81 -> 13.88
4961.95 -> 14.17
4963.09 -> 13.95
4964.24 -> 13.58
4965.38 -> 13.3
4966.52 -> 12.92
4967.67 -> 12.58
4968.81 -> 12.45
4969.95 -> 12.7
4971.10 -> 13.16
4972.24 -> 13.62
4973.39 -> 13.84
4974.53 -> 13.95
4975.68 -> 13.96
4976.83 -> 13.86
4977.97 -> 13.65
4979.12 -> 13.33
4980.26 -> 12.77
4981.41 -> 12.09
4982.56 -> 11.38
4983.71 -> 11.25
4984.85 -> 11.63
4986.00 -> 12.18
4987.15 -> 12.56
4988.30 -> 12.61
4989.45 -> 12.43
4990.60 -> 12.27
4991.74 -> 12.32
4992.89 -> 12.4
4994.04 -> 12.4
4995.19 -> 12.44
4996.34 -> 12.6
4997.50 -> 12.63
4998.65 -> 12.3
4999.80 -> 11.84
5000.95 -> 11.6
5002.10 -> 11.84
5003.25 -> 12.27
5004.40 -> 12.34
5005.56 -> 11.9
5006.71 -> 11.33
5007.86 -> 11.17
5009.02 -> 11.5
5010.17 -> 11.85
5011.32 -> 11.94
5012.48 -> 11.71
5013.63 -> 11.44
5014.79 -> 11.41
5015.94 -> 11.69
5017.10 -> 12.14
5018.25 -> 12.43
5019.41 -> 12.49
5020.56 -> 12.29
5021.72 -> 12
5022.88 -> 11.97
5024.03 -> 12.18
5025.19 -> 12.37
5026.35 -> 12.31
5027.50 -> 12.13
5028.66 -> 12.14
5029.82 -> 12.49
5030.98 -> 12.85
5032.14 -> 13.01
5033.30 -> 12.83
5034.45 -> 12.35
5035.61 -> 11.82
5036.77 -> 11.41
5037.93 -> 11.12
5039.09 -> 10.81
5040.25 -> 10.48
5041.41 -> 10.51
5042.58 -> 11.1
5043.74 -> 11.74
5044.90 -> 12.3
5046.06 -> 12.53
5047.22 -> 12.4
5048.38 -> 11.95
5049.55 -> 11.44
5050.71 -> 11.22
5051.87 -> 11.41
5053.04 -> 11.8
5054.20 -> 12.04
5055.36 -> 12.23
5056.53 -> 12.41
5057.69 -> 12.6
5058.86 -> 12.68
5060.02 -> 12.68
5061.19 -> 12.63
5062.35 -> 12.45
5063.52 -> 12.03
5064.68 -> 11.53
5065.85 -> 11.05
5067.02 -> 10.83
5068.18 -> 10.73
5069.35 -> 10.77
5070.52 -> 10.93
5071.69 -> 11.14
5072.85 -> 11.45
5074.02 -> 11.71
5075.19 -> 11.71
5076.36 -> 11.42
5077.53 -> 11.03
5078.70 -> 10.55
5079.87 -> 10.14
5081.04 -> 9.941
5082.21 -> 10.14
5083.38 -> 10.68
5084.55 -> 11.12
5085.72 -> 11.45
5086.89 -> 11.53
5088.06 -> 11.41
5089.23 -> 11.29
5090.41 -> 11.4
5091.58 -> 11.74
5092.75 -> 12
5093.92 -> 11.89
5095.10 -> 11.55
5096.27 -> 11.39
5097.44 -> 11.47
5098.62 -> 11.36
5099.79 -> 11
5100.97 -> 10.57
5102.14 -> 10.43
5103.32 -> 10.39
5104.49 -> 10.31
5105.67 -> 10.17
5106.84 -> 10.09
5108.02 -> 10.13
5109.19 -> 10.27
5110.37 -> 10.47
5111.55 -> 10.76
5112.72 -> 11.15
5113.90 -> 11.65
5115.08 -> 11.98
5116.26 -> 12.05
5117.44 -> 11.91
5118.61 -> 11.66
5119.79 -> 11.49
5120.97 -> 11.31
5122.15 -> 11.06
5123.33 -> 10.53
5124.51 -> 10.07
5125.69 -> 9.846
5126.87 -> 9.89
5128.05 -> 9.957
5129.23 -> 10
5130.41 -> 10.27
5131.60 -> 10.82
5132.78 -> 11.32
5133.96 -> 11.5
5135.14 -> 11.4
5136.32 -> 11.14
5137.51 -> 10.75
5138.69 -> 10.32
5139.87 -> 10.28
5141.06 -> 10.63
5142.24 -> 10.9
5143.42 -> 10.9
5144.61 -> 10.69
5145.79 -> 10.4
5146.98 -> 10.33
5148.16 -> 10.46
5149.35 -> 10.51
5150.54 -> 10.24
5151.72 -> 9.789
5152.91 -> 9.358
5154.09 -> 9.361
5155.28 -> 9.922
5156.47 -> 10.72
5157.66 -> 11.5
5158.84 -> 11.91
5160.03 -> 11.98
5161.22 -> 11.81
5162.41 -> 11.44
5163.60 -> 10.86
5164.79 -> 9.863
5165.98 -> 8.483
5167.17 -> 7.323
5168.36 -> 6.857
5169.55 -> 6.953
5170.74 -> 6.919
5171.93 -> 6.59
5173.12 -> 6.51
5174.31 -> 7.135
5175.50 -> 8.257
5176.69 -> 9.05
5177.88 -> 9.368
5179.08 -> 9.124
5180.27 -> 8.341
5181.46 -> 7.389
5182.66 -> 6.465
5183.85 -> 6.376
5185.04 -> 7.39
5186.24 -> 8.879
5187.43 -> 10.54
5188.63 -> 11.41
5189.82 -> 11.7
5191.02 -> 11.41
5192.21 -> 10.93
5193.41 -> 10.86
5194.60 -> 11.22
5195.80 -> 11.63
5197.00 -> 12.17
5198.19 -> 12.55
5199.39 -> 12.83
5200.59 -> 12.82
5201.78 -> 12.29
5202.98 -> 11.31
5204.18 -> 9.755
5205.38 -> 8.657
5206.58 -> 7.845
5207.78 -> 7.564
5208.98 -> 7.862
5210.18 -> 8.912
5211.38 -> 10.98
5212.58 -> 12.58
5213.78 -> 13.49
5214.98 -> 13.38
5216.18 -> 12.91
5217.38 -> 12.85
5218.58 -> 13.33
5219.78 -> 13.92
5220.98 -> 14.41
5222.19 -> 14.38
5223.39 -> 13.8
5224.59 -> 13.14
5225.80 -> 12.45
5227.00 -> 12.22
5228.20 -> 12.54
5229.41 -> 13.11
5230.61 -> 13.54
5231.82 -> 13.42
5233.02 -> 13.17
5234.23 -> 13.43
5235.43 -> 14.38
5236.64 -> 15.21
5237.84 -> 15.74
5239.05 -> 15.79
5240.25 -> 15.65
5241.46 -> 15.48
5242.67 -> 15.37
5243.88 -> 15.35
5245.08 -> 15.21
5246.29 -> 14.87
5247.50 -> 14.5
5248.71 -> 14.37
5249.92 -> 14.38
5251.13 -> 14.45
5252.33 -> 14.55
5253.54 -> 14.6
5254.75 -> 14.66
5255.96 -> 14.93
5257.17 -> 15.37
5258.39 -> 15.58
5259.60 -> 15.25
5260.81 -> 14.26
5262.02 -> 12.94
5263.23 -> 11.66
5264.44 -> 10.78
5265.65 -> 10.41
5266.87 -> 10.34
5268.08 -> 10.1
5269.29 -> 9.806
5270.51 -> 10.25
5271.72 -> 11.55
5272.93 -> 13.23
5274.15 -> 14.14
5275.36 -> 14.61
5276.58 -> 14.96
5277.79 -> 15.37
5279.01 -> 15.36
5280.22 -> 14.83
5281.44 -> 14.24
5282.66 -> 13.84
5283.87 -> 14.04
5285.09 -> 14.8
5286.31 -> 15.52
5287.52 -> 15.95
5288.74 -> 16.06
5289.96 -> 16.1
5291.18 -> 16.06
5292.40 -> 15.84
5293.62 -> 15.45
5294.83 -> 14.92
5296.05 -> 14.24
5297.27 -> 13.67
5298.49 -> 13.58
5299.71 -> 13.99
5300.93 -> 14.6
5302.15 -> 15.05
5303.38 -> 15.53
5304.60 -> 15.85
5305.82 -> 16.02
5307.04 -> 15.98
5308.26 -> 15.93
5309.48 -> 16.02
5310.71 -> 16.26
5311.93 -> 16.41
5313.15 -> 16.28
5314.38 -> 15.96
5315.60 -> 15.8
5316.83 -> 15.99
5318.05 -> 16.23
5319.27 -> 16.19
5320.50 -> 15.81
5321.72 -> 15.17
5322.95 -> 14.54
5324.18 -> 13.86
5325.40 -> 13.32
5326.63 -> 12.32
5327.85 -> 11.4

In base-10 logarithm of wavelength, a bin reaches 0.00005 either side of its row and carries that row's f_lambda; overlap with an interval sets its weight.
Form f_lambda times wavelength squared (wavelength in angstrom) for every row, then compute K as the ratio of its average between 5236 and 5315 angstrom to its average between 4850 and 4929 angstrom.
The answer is 1.3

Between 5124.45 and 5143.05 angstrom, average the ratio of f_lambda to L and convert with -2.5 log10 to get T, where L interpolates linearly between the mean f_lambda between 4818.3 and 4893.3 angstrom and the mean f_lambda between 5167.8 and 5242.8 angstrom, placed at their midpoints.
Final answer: 0.10 mag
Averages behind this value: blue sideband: 13.4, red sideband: 11.2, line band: 10.6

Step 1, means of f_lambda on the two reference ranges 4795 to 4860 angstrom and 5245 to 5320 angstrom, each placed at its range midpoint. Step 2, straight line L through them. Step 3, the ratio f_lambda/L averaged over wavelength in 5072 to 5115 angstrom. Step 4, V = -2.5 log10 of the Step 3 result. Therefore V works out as 0.28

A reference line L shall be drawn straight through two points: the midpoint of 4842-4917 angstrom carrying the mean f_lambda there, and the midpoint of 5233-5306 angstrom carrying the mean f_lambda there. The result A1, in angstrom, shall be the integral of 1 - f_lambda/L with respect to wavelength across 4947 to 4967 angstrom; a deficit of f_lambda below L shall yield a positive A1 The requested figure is 0.2 angstrom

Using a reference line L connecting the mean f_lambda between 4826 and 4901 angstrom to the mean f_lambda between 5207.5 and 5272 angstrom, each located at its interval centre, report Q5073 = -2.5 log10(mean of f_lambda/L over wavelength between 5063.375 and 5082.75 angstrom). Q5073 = 0.21 mag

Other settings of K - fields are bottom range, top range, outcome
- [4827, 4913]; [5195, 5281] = 1.12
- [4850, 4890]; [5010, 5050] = 0.97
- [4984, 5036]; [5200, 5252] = 1.17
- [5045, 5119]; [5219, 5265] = 1.33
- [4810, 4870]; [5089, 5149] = 0.89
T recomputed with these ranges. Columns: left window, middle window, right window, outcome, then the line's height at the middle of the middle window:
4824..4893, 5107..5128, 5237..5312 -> 0.27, 14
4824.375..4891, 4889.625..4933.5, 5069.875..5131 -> -0.06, 12.8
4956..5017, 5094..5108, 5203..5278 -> 0.18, 12.8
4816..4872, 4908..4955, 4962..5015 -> -0.05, 12.9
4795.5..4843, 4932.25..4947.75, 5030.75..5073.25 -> -0.07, 12.7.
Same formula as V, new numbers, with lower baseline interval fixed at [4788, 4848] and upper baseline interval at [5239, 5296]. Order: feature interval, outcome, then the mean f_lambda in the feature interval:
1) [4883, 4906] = 0.027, 13.4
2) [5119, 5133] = 0.312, 10.5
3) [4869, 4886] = 0.064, 13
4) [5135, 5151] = 0.305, 10.6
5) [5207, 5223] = 0.176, 12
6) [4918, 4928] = 0.122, 12.4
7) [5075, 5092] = 0.260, 11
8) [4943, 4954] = -0.039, 14.4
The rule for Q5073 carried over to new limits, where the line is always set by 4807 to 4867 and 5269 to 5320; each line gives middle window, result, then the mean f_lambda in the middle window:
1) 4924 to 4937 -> 0.01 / 13.8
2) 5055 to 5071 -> 0.21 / 11.8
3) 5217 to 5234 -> 0.11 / 13.3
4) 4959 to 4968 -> 0.05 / 13.4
